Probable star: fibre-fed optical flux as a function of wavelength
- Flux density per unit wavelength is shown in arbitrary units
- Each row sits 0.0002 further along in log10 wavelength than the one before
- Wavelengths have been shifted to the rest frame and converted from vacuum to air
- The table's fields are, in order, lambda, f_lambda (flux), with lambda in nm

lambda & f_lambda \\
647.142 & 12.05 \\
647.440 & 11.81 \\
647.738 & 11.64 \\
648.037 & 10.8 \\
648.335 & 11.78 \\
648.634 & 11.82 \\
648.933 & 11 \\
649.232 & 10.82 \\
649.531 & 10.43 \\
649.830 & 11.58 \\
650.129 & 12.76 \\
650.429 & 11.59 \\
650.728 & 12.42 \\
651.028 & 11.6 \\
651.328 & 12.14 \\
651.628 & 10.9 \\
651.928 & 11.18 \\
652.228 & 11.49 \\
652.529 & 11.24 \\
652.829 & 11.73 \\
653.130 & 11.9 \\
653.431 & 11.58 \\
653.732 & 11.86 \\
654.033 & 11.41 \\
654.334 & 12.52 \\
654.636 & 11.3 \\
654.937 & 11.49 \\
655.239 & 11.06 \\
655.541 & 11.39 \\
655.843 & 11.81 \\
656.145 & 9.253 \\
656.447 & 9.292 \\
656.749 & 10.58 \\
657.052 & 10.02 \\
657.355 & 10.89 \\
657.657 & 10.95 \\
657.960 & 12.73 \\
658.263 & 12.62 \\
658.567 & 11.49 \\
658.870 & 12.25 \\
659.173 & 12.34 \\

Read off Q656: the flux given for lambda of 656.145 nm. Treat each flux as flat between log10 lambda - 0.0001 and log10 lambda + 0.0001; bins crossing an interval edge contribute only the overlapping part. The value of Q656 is 9.253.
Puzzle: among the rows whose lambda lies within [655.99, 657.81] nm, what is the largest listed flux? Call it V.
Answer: 10.95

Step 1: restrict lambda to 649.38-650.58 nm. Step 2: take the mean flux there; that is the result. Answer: 11.6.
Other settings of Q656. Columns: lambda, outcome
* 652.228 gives 11.49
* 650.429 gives 11.59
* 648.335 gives 11.78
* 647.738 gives 11.64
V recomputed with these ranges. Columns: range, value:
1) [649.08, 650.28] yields 12.76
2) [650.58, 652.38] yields 12.42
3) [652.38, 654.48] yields 12.52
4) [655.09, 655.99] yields 11.81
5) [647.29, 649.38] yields 11.82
